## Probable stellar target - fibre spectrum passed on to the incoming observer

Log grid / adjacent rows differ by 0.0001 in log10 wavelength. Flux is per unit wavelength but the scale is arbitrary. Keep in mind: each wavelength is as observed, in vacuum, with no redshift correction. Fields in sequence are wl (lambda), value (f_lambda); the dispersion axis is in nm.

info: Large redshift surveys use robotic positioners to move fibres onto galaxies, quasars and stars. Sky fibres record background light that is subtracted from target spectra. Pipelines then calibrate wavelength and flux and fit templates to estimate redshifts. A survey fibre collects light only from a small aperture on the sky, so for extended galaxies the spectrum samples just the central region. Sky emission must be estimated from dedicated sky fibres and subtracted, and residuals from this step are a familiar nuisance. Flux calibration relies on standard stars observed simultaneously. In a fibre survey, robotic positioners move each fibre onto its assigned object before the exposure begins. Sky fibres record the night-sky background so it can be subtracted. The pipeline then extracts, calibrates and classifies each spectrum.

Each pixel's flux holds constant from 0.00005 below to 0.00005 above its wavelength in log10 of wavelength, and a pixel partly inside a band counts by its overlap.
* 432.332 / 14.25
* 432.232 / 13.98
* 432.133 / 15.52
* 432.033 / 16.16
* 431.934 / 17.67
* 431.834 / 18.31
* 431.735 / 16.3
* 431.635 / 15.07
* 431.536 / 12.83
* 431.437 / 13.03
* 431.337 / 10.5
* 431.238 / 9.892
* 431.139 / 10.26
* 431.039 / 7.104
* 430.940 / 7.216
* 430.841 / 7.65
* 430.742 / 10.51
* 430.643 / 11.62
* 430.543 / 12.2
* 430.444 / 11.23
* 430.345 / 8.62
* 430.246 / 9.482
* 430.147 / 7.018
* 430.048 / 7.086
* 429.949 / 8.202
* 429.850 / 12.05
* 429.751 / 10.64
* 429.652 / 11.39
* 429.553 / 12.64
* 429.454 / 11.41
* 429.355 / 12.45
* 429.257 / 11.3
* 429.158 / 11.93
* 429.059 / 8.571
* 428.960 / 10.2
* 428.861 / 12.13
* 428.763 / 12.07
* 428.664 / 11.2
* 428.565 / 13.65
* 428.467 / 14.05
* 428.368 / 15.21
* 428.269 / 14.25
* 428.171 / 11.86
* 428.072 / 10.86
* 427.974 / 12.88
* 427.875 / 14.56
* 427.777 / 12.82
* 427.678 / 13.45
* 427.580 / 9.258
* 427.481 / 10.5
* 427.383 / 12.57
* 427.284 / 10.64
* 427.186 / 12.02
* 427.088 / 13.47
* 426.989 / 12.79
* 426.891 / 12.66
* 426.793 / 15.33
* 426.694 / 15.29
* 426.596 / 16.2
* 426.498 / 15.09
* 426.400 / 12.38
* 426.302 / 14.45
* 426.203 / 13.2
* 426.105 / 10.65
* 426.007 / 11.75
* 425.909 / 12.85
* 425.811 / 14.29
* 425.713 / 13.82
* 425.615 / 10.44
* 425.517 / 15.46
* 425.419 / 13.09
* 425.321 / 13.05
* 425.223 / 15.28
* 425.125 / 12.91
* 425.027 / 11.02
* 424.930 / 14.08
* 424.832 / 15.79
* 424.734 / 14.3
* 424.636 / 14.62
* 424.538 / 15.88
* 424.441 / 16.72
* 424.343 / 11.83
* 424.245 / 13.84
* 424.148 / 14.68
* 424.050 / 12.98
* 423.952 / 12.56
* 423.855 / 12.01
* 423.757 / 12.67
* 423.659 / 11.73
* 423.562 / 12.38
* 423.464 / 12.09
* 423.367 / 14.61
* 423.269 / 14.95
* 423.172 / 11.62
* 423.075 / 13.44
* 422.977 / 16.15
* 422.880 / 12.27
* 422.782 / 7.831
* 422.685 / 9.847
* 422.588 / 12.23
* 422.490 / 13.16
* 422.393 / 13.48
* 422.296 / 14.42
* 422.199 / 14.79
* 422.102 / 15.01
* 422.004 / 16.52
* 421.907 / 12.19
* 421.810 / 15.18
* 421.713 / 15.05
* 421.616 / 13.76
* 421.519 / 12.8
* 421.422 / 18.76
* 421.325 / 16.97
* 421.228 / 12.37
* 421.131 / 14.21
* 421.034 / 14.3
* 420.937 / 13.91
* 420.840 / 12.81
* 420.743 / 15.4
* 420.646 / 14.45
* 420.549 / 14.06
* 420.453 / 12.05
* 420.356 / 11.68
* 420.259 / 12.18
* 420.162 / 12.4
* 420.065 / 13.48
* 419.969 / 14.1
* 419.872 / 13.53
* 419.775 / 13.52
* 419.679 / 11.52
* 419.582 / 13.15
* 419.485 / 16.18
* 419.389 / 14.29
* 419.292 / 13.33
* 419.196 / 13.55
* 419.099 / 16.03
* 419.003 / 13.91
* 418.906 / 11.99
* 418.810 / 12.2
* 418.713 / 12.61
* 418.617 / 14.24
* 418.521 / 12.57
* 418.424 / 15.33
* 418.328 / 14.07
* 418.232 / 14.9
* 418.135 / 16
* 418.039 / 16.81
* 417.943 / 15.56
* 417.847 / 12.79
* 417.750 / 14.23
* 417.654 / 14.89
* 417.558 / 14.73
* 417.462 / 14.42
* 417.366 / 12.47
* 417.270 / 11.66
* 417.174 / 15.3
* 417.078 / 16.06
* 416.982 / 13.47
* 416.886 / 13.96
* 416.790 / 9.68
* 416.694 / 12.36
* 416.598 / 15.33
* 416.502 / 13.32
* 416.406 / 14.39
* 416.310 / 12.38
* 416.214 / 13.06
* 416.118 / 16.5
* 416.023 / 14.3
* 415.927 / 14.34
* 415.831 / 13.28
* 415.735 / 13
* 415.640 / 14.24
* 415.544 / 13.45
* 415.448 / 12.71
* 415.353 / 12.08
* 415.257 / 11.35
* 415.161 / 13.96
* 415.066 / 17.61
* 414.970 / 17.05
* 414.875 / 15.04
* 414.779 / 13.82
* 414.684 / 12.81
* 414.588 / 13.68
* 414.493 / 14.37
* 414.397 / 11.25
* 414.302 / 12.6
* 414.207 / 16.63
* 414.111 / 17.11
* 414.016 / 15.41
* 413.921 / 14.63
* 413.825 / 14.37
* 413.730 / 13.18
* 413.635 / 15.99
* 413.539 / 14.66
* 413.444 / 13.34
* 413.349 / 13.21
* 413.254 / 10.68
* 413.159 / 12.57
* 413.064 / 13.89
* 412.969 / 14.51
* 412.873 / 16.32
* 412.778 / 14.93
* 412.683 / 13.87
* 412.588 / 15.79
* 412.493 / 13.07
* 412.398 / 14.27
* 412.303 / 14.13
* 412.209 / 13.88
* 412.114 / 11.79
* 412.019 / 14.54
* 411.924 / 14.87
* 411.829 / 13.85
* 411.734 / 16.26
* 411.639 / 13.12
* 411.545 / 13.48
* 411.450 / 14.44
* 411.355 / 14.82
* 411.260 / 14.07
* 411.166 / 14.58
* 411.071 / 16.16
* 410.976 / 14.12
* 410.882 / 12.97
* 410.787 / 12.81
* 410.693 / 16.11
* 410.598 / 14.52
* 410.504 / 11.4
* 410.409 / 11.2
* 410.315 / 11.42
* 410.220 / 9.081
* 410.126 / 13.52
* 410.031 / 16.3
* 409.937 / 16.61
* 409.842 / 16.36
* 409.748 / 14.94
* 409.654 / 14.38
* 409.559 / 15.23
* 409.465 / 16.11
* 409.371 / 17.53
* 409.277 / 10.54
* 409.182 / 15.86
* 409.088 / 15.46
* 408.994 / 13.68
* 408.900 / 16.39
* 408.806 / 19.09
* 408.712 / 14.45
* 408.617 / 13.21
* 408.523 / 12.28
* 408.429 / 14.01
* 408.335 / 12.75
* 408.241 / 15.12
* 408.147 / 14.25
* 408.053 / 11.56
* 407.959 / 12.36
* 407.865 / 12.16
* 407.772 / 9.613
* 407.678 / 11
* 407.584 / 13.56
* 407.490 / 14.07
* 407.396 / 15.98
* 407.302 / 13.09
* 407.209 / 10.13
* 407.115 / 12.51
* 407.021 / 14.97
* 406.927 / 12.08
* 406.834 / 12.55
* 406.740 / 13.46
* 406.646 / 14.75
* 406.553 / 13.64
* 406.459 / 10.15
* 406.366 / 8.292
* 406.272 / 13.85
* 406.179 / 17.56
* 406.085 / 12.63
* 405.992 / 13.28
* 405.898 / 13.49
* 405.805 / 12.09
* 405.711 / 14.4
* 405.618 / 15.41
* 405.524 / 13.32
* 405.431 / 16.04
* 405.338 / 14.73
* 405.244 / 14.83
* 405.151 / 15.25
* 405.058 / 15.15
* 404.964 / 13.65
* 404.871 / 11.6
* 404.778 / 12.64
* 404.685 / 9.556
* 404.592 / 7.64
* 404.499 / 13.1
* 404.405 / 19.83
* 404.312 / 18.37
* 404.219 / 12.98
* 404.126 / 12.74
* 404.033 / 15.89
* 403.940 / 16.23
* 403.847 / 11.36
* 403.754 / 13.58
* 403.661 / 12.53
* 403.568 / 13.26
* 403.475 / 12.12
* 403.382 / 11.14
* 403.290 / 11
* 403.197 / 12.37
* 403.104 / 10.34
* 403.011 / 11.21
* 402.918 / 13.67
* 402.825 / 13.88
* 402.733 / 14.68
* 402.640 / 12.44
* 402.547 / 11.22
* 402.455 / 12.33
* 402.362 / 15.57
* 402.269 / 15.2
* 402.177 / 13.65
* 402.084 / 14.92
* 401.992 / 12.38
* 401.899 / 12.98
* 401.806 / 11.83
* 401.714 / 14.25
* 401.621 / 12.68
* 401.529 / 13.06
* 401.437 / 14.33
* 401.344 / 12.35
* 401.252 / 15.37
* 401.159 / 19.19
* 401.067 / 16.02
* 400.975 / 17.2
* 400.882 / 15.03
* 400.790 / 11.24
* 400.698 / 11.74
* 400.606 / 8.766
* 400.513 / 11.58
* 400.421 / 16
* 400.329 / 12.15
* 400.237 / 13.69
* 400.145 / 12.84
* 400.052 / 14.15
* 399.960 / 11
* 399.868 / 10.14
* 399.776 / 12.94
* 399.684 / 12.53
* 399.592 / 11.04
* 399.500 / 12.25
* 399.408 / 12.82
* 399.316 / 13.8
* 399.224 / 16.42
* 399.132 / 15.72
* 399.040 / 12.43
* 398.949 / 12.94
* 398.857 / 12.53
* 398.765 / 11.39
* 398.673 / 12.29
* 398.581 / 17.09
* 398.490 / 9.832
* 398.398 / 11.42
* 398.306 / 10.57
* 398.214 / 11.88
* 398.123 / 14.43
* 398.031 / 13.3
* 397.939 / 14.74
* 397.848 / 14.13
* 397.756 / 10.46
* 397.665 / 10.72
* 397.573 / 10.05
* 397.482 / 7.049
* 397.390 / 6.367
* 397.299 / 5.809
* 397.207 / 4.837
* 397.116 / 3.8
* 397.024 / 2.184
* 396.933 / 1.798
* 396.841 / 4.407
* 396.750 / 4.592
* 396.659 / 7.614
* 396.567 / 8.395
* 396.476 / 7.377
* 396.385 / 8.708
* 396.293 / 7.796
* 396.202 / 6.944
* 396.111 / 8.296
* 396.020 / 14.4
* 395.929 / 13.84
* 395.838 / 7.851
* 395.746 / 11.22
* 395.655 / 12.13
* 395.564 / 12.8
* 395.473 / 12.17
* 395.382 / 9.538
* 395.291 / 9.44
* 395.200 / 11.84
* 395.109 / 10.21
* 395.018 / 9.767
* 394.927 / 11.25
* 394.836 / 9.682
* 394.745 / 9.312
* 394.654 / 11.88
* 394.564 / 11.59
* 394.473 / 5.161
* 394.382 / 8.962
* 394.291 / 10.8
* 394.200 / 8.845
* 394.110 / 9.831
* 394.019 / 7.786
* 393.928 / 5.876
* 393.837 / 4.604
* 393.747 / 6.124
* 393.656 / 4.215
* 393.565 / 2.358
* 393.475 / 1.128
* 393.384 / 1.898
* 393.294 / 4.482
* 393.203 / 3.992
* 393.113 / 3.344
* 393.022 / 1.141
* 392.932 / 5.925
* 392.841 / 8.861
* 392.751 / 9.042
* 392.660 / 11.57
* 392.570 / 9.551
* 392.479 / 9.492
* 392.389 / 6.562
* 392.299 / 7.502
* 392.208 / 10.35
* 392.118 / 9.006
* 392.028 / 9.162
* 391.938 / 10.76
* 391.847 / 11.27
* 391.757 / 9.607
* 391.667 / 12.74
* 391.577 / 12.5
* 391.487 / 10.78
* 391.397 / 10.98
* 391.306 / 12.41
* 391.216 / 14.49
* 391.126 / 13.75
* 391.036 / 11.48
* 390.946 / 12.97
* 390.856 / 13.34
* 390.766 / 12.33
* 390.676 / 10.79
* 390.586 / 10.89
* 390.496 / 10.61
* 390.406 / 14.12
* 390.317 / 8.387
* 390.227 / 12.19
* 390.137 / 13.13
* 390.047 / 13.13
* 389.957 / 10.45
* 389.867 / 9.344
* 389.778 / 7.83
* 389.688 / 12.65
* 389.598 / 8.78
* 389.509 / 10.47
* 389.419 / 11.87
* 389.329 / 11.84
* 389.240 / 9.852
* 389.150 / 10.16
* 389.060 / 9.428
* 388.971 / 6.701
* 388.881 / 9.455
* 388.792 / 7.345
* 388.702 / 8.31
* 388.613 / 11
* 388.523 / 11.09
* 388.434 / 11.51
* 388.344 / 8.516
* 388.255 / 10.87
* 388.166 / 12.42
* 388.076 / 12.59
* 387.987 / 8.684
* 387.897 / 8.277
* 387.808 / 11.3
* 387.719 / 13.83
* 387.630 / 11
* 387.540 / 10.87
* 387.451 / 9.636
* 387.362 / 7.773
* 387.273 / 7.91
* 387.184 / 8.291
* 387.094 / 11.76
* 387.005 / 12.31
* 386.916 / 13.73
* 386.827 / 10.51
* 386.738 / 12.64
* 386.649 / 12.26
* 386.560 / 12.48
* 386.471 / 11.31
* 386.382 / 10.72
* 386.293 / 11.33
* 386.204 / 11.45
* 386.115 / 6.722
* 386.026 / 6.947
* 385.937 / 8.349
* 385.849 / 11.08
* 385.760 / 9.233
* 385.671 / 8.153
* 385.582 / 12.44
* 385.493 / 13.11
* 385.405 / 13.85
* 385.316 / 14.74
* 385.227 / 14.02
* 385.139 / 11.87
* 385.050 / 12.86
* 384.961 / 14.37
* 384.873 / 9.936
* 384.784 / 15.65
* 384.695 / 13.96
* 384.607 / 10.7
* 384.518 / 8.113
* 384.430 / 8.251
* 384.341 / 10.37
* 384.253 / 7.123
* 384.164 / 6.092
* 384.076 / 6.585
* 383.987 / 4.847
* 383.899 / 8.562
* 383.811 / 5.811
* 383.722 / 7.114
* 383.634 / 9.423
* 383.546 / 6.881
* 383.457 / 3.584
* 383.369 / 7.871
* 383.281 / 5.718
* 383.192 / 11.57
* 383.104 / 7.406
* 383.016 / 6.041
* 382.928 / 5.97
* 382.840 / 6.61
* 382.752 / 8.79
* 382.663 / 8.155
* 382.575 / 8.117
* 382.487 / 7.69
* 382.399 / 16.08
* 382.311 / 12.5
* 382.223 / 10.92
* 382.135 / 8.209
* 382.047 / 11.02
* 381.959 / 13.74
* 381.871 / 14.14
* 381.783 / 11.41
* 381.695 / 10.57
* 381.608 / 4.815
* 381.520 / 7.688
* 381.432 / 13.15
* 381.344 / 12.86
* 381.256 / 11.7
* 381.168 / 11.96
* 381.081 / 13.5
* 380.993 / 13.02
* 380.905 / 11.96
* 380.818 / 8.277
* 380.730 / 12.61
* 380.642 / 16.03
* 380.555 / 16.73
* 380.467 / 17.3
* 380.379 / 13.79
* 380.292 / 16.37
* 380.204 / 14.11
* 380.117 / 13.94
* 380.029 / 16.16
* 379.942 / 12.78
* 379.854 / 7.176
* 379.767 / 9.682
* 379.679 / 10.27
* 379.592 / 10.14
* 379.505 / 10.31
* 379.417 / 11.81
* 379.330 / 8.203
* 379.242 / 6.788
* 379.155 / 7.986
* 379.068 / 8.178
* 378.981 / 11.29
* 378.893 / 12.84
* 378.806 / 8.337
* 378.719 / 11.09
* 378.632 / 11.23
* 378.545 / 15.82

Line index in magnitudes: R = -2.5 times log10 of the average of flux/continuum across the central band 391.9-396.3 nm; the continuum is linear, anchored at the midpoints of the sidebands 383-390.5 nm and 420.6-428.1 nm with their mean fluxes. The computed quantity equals 0.28 mag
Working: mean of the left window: 10.2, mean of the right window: 13.5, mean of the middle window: 8.38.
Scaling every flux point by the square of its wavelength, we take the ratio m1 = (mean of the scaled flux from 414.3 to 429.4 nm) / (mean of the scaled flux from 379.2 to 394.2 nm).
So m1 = 1.59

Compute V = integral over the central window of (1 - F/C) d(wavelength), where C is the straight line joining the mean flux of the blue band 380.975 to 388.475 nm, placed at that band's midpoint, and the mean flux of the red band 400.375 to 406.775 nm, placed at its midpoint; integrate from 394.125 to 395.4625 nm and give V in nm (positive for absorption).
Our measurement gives 0.22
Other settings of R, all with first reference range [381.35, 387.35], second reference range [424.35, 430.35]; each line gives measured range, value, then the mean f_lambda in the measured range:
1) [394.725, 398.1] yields 0.17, 9.08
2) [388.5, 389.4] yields 0.07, 9.54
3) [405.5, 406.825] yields -0.18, 13.3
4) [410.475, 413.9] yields -0.21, 14.1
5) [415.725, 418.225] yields -0.18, 14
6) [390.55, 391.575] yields -0.18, 12.2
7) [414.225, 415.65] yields -0.17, 13.8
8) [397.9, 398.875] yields -0.17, 12.7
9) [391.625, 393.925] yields 0.44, 6.96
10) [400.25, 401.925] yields -0.24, 13.7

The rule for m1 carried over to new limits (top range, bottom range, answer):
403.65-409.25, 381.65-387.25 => 1.52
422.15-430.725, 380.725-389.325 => 1.52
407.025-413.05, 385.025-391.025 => 1.44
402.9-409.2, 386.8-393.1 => 1.40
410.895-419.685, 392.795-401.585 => 1.52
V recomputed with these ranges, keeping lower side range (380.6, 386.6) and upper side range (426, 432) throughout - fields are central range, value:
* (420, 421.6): -0.30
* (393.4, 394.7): 0.44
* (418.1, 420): -0.37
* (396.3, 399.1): 0.33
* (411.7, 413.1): -0.38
